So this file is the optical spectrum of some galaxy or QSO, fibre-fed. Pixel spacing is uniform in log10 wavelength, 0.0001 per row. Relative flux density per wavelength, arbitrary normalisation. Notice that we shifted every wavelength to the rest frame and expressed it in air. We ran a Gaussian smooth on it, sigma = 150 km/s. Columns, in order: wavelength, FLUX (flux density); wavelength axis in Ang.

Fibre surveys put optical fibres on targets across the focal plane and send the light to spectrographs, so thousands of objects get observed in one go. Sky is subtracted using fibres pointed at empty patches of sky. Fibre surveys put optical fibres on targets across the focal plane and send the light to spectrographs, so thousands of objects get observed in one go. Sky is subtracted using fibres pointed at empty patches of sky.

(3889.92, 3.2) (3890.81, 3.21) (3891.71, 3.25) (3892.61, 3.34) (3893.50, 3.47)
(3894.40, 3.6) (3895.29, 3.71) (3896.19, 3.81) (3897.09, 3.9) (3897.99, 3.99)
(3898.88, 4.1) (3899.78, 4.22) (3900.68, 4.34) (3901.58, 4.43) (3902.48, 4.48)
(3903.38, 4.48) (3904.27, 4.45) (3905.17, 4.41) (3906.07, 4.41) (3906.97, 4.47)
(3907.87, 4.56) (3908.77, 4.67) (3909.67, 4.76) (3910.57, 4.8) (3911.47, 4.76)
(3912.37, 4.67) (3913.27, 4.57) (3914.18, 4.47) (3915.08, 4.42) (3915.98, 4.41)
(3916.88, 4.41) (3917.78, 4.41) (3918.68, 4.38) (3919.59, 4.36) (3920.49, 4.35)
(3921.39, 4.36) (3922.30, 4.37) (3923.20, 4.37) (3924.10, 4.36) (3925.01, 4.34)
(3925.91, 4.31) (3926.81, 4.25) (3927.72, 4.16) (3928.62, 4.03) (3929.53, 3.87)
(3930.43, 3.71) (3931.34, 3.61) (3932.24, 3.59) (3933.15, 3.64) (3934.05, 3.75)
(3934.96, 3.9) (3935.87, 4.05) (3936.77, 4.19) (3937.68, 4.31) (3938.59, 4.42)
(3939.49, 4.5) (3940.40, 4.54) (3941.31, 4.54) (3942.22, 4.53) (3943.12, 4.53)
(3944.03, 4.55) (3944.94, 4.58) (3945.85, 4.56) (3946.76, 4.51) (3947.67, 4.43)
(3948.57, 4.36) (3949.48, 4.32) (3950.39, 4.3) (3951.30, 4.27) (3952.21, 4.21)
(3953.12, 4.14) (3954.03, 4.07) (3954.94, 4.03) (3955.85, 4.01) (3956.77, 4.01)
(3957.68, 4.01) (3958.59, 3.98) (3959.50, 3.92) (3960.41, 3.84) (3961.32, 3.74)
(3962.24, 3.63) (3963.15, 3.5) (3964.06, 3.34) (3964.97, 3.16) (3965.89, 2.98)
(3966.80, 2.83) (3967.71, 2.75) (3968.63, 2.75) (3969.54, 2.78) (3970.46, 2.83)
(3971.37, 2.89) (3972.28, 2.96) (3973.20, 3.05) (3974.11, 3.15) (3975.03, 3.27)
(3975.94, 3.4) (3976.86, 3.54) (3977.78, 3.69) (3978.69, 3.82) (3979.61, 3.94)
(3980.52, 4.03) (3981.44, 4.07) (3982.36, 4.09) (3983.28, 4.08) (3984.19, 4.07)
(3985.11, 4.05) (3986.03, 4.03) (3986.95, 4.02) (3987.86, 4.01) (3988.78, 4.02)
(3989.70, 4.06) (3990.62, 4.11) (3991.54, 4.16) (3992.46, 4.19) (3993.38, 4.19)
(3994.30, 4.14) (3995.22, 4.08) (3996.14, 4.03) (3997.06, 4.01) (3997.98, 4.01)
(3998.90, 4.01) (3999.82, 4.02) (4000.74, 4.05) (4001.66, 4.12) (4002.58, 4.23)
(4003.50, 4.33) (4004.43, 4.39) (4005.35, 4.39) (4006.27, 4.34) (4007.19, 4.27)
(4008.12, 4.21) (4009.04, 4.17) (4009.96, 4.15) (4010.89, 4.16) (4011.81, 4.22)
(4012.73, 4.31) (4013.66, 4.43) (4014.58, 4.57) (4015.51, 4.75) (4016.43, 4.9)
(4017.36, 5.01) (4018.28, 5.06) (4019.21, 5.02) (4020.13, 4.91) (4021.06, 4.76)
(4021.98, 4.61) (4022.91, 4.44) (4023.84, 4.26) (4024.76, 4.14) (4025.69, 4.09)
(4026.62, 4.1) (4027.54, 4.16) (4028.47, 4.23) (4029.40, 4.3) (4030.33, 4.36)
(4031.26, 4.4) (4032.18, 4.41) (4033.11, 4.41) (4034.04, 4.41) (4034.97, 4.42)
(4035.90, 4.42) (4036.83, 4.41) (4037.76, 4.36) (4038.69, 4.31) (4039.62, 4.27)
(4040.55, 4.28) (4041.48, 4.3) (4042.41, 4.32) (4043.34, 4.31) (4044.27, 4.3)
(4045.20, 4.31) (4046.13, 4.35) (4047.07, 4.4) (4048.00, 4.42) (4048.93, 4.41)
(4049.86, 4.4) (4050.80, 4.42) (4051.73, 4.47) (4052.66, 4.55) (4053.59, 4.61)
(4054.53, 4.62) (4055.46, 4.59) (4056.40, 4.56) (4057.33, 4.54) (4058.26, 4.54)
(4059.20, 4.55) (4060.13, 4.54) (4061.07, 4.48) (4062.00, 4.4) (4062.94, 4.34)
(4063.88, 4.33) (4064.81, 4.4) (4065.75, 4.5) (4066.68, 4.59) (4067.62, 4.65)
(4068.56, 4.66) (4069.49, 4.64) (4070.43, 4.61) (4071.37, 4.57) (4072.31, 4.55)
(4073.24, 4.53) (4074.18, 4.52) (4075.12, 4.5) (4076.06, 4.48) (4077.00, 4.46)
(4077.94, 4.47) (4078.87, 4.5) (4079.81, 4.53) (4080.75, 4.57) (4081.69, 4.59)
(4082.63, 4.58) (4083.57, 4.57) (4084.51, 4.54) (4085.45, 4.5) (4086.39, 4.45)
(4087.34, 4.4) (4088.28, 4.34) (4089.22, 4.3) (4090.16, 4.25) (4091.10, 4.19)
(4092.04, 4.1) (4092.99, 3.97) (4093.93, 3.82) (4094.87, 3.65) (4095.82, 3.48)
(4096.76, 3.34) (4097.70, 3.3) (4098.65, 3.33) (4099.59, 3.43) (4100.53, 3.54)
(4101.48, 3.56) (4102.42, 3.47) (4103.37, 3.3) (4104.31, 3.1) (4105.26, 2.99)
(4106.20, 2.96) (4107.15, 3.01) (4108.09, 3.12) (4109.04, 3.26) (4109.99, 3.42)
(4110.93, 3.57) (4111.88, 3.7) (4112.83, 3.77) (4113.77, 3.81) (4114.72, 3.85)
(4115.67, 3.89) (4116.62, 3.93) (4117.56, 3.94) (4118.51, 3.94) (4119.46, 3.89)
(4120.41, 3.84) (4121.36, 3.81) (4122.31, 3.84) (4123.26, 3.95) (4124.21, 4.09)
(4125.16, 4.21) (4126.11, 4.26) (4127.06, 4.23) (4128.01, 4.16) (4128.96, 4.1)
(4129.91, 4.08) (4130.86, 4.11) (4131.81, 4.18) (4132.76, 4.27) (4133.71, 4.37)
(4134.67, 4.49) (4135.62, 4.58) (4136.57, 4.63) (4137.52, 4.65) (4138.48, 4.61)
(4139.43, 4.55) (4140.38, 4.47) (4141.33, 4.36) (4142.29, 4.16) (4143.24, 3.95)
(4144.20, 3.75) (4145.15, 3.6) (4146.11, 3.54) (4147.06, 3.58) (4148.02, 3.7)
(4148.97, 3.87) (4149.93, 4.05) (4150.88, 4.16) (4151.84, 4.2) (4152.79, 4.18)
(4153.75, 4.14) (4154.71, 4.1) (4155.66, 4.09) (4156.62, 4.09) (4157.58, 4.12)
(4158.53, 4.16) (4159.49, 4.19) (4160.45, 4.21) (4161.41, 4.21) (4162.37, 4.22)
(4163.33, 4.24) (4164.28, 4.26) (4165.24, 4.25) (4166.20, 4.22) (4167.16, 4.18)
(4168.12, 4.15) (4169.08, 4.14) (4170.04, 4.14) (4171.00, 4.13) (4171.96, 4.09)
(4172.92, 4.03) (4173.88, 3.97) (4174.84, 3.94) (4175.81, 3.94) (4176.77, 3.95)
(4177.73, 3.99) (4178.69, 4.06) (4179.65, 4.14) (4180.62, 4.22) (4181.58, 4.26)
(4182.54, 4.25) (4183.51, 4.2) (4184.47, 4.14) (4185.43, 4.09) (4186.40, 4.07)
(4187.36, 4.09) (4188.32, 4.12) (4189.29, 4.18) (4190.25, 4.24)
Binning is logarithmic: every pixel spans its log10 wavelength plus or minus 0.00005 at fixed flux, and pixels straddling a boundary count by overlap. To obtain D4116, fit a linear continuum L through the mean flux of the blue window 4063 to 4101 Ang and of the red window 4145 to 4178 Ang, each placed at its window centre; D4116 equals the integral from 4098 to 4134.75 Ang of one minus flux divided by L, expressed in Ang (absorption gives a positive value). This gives 3.72 Ang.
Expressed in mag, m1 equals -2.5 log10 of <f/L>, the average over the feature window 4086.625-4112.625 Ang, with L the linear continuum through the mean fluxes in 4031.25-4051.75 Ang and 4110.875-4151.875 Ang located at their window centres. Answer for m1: 0.16 mag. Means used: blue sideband 4.37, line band 3.6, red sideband 4.06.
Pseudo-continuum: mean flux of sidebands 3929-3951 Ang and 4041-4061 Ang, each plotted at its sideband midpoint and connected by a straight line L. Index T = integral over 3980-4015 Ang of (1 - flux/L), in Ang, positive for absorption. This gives 1.5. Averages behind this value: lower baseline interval 4.22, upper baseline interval 4.45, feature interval 4.15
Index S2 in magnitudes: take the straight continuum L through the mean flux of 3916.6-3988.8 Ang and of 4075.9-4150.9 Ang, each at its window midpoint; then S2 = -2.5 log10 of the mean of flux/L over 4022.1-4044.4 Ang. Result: -0.09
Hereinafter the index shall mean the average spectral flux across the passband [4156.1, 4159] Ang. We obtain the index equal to 4.13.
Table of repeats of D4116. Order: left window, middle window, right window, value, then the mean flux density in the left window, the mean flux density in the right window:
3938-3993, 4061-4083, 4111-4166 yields -2.8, 3.87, 4.09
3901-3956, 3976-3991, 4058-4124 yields 1.0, 4.32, 4.05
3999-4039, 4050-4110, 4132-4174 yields 1.8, 4.39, 4.16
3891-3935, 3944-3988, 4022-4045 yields 5.1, 4.19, 4.31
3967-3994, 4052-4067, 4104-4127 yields -3.4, 3.65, 3.69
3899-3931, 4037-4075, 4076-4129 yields -4.2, 4.39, 3.9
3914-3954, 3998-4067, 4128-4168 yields -3.0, 4.26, 4.17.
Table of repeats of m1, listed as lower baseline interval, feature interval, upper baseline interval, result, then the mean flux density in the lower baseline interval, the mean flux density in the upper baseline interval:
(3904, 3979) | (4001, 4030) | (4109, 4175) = -0.096 mag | 4.02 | 4.08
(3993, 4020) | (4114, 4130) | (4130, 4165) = 0.054 mag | 4.34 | 4.17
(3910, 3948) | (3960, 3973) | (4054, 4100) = 0.346 mag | 4.31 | 4.33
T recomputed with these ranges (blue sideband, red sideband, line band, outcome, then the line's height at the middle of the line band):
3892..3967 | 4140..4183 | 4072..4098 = -1.04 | 4.11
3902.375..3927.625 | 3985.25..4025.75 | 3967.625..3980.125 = 3.27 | 4.36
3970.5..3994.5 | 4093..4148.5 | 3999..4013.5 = -1.62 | 3.8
